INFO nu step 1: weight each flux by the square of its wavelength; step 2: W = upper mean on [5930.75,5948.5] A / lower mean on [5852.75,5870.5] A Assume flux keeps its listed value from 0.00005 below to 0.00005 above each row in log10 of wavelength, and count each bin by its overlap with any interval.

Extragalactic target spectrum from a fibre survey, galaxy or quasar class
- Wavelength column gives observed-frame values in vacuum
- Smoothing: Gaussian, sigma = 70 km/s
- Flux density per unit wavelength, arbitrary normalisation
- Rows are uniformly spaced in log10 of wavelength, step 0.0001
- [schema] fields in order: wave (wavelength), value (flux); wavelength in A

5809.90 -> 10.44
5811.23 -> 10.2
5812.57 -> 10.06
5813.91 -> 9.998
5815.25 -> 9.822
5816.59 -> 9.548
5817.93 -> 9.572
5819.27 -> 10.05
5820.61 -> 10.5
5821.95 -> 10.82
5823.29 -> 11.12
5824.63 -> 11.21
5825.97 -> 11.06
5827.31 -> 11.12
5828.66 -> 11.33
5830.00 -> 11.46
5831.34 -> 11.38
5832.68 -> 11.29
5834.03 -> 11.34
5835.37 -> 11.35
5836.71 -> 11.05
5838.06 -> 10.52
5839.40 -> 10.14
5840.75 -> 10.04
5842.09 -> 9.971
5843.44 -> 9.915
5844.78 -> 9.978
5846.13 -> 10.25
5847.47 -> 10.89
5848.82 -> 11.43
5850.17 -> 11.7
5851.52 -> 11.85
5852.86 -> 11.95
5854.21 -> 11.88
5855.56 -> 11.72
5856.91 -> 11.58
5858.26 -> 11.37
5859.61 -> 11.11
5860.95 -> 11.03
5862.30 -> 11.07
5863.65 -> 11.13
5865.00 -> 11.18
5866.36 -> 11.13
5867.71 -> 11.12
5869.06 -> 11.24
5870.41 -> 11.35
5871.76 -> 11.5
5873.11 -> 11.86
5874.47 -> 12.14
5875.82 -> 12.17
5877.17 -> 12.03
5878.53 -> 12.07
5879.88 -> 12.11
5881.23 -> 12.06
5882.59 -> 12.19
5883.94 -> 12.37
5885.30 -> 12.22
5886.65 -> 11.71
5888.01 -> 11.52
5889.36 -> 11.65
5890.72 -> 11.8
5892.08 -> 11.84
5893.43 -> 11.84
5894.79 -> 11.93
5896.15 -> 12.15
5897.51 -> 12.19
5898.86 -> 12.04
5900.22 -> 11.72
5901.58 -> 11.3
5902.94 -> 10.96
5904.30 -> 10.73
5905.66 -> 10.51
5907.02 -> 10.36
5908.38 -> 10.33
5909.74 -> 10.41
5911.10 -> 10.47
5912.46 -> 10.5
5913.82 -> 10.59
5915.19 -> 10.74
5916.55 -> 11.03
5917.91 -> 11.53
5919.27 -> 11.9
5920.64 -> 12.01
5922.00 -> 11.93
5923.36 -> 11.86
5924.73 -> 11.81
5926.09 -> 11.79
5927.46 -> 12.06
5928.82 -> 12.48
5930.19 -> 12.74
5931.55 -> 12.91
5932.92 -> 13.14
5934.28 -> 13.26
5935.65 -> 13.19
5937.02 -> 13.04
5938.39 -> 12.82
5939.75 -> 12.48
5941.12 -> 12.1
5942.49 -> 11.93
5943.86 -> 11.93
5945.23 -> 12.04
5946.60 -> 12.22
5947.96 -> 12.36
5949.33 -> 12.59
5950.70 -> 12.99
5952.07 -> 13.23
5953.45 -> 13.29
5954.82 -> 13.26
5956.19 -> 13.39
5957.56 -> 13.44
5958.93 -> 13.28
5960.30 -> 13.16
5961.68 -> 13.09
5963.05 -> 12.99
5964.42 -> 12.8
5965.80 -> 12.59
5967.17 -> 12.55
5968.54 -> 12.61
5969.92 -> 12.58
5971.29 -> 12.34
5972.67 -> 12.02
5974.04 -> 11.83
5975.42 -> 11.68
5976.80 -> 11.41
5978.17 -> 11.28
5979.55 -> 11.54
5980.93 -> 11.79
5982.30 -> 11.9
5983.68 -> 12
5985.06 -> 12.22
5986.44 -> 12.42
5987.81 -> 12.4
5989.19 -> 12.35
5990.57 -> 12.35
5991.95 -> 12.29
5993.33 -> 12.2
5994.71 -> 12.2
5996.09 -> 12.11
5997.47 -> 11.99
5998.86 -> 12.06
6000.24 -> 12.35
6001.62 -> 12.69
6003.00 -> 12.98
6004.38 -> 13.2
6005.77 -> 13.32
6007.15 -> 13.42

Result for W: 1.14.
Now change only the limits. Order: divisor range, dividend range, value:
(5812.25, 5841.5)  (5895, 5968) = 1.18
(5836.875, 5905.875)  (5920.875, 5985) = 1.12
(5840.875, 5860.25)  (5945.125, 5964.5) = 1.21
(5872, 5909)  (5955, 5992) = 1.09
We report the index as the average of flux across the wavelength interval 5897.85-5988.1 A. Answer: 12.1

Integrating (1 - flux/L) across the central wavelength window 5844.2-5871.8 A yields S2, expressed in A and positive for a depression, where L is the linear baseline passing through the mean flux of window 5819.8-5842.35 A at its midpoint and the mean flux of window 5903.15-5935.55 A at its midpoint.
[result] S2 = -0.3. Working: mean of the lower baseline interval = 10.9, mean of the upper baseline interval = 11.5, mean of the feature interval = 11.3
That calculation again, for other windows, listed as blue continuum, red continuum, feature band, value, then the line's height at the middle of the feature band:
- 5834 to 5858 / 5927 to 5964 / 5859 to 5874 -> 0.12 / 11.3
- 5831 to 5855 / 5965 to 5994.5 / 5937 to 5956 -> -1.23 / 11.8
